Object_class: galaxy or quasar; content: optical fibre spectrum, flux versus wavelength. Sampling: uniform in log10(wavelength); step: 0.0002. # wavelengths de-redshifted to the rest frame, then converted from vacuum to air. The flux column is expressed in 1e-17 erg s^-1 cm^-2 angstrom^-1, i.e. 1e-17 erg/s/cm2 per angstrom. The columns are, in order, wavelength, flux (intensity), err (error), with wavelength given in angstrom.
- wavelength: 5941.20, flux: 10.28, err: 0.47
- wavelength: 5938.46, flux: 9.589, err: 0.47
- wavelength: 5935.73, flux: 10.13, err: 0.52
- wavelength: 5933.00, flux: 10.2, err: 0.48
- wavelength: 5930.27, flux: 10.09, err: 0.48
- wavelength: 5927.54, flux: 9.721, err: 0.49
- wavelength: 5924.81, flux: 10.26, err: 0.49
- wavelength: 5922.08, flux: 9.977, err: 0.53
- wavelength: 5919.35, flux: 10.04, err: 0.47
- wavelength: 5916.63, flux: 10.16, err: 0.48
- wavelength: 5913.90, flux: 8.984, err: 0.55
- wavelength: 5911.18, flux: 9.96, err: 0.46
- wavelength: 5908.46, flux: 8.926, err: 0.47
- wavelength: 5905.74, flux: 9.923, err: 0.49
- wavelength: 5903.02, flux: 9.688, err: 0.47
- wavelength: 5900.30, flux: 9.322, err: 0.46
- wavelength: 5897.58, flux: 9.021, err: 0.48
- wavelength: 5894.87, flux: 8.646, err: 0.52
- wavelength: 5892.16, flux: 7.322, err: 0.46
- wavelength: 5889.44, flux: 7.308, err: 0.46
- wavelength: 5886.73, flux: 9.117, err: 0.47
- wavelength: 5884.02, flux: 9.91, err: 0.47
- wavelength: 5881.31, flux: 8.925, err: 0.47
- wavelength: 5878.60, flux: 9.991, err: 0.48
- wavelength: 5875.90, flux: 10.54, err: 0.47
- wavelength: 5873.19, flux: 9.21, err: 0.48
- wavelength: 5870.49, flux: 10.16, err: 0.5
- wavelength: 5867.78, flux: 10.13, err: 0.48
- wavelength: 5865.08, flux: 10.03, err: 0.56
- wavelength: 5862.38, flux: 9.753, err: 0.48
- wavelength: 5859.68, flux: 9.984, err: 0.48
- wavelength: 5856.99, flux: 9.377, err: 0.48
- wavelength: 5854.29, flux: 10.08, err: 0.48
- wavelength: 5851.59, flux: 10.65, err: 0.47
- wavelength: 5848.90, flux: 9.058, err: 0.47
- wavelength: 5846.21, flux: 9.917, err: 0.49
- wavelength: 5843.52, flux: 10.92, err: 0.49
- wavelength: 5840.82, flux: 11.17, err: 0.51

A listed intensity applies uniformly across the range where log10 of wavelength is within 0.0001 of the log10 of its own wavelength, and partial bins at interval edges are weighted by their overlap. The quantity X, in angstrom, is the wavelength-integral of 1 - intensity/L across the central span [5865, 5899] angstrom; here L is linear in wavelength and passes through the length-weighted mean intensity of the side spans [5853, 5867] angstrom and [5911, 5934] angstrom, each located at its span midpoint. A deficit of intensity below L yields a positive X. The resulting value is 2.26 angstrom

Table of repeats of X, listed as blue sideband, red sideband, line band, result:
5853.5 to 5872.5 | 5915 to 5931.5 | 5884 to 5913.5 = 2.96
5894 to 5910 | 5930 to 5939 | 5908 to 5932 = -0.32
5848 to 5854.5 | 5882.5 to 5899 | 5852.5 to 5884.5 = -1.74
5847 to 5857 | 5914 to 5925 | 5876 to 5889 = 0.61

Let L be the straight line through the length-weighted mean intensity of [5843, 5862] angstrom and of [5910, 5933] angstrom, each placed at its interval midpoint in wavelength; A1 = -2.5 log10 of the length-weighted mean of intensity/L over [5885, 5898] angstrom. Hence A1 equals 0.20 mag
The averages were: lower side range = 9.95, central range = 8.28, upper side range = 9.92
